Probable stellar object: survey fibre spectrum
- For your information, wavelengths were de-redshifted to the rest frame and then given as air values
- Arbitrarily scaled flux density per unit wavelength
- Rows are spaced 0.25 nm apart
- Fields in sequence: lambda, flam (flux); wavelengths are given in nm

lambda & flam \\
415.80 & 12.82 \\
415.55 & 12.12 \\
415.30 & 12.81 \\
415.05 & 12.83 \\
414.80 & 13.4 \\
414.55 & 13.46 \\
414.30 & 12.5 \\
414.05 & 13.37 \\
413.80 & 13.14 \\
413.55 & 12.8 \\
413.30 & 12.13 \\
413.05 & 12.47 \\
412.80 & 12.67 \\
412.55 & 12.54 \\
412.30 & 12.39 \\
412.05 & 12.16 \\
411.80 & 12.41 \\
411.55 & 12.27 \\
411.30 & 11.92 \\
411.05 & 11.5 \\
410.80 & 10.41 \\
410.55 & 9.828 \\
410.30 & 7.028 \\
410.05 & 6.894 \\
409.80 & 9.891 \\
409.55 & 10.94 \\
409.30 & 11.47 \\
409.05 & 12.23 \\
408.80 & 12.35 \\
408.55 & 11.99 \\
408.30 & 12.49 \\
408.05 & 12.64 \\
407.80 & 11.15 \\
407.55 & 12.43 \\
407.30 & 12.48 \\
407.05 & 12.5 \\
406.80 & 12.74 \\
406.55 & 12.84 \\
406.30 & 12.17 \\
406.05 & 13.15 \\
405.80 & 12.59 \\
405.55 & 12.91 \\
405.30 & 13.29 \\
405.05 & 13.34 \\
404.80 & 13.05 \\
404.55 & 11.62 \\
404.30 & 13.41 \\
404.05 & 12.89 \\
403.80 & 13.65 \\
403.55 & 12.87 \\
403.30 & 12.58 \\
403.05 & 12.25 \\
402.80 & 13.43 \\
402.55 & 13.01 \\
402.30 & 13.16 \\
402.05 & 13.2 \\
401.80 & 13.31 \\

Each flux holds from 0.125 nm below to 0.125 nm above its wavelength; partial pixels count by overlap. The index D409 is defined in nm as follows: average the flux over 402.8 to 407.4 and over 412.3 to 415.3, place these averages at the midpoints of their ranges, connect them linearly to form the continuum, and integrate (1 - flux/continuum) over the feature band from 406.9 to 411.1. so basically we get 0.57 nm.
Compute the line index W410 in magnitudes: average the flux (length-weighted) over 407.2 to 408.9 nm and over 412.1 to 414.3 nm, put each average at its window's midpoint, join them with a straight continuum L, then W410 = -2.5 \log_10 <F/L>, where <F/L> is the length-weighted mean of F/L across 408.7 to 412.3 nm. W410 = 0.15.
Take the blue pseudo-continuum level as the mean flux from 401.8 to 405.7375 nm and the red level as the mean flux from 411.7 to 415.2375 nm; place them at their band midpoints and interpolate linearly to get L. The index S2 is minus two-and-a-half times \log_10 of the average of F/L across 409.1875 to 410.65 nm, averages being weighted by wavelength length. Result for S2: 0.347 mag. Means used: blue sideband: 13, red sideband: 12.7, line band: 9.32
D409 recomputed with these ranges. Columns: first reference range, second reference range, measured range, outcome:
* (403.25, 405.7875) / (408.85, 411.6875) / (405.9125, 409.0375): -0.20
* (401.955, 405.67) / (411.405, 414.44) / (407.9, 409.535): 0.09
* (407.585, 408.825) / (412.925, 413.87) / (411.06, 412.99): 0.03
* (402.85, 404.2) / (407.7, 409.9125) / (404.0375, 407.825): -0.11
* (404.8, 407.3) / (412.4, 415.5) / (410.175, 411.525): 0.27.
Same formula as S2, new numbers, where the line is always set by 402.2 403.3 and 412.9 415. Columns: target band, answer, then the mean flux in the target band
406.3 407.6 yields 0.03 mag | 12.6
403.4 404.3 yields -0.02 mag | 13.2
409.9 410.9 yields 0.45 mag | 8.53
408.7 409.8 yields 0.12 mag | 11.5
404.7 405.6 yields -0.02 mag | 13.2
